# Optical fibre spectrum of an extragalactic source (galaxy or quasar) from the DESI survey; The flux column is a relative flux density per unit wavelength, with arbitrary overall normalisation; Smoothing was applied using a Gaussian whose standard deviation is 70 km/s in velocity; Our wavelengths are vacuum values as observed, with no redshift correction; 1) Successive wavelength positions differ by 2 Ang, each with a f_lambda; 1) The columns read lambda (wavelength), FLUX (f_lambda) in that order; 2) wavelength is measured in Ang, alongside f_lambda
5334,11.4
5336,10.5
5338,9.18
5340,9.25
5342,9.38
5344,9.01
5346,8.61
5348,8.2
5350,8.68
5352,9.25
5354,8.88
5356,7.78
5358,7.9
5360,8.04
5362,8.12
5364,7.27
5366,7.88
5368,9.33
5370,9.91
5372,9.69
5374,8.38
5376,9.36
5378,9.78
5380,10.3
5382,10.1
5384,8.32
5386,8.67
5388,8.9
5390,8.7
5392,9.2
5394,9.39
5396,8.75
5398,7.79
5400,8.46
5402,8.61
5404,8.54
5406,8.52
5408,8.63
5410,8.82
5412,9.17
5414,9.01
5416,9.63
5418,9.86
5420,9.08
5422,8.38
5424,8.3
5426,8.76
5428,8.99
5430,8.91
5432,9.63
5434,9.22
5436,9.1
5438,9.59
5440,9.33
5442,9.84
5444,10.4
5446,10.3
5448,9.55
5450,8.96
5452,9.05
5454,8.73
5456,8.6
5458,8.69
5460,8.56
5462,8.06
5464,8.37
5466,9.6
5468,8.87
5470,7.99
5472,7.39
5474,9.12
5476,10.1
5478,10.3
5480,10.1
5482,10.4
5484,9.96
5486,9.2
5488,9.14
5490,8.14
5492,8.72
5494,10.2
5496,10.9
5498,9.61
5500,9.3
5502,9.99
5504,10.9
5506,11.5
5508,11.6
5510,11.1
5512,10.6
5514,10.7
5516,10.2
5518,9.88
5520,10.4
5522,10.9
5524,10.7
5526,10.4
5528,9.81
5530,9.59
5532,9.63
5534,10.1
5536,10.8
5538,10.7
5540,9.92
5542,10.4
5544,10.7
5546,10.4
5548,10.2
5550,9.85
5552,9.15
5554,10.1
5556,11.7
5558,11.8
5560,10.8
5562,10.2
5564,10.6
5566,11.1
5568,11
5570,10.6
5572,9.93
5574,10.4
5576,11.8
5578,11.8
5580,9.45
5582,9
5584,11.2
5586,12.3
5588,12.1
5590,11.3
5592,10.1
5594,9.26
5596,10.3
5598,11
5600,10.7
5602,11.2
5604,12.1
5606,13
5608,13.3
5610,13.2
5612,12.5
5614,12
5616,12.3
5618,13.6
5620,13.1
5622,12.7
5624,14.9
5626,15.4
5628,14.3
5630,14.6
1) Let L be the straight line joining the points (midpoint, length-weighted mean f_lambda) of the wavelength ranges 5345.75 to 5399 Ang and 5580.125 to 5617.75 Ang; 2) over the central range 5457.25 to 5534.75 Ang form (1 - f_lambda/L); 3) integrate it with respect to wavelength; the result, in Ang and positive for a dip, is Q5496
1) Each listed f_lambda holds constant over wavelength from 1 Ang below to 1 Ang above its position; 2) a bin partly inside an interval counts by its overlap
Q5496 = 3.8 Ang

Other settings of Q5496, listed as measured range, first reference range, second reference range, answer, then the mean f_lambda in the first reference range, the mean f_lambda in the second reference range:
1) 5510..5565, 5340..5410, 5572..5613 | 1.3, 8.78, 11.3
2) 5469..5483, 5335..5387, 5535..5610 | 0.9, 8.91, 10.8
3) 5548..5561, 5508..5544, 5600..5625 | 0.7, 10.4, 12.7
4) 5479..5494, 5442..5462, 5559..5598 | 0.2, 9.18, 10.7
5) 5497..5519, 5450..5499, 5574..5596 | -1.9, 9.15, 10.8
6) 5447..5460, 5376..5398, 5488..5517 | 1.1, 9.15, 10.2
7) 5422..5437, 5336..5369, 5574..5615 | 0.8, 8.61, 11.4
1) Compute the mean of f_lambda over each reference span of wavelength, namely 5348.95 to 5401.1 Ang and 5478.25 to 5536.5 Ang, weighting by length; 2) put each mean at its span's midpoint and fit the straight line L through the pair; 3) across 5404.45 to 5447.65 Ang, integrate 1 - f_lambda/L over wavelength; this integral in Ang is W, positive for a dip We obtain 0.5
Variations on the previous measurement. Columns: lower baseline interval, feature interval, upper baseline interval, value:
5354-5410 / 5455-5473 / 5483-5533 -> 2.2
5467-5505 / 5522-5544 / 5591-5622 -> 0.3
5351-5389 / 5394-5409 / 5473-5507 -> 0.9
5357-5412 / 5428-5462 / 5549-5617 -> 0.9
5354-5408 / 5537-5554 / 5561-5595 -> 0.4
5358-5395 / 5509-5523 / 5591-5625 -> 0.4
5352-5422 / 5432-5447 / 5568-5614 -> -0.4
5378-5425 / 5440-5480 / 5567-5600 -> 1.7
